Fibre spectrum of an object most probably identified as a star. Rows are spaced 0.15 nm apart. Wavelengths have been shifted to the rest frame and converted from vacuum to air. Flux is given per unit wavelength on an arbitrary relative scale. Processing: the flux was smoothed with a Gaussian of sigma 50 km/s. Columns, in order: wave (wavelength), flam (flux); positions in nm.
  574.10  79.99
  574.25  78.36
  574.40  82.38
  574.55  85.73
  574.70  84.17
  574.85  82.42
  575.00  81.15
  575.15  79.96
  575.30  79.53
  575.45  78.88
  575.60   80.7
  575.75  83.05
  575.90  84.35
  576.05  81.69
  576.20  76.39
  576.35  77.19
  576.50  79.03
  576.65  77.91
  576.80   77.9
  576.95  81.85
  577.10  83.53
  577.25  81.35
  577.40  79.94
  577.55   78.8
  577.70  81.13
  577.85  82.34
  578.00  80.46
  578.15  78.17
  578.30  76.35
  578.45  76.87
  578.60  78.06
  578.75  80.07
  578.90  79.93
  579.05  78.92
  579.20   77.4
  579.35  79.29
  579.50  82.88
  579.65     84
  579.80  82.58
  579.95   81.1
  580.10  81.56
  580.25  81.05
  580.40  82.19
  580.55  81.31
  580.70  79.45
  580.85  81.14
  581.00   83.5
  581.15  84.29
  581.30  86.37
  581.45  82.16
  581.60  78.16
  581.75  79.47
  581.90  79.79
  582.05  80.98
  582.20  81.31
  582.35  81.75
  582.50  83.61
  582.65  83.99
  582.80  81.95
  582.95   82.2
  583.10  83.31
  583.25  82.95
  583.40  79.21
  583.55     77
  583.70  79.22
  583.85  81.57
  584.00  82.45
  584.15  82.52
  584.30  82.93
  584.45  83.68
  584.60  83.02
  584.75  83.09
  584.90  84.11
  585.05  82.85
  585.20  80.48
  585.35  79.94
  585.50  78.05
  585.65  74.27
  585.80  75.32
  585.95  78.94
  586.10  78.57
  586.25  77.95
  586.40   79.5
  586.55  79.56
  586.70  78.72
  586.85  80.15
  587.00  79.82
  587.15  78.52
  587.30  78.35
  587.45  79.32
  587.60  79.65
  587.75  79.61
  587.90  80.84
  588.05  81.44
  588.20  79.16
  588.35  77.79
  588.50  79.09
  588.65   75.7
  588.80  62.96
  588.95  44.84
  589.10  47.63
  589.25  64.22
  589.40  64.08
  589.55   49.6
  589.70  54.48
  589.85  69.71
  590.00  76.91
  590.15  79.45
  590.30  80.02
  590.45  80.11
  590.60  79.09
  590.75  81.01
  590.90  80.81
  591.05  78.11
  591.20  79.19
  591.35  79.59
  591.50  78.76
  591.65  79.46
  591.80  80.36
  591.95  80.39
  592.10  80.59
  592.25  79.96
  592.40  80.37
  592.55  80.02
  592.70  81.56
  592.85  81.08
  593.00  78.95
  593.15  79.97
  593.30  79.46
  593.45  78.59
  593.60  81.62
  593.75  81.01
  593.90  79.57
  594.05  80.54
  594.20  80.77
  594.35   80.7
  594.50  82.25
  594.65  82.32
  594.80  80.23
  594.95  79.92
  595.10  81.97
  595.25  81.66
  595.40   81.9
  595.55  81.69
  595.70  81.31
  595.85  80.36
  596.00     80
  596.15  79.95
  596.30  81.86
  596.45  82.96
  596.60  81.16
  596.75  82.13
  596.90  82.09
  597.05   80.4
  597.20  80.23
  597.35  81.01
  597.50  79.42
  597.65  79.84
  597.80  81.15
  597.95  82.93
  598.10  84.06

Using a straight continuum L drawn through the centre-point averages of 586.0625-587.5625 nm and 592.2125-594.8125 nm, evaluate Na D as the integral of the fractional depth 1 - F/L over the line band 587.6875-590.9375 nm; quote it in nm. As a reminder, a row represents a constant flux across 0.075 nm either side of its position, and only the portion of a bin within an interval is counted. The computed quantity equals 0.345 nm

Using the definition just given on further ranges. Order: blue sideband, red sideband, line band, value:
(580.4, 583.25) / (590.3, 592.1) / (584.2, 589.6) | 0.33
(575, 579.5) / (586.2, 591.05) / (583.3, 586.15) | -0.17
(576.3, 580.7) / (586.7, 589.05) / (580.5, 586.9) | -0.27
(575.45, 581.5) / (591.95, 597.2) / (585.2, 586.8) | 0.05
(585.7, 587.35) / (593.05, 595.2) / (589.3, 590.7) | 0.16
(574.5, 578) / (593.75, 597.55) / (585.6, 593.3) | 0.49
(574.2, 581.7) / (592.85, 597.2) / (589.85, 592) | 0.05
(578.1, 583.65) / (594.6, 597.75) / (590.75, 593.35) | 0.03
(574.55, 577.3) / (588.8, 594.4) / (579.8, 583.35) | -0.14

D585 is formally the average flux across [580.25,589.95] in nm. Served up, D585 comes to 77.7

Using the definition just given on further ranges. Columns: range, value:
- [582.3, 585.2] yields 82.1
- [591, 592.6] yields 79.7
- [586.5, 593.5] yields 75.7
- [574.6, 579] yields 80.1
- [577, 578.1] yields 81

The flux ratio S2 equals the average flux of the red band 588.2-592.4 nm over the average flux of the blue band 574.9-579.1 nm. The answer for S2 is 0.91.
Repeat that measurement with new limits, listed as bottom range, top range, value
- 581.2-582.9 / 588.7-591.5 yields 0.85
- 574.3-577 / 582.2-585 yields 1.02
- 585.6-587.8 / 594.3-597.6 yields 1.03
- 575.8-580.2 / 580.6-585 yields 1.02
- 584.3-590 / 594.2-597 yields 1.09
